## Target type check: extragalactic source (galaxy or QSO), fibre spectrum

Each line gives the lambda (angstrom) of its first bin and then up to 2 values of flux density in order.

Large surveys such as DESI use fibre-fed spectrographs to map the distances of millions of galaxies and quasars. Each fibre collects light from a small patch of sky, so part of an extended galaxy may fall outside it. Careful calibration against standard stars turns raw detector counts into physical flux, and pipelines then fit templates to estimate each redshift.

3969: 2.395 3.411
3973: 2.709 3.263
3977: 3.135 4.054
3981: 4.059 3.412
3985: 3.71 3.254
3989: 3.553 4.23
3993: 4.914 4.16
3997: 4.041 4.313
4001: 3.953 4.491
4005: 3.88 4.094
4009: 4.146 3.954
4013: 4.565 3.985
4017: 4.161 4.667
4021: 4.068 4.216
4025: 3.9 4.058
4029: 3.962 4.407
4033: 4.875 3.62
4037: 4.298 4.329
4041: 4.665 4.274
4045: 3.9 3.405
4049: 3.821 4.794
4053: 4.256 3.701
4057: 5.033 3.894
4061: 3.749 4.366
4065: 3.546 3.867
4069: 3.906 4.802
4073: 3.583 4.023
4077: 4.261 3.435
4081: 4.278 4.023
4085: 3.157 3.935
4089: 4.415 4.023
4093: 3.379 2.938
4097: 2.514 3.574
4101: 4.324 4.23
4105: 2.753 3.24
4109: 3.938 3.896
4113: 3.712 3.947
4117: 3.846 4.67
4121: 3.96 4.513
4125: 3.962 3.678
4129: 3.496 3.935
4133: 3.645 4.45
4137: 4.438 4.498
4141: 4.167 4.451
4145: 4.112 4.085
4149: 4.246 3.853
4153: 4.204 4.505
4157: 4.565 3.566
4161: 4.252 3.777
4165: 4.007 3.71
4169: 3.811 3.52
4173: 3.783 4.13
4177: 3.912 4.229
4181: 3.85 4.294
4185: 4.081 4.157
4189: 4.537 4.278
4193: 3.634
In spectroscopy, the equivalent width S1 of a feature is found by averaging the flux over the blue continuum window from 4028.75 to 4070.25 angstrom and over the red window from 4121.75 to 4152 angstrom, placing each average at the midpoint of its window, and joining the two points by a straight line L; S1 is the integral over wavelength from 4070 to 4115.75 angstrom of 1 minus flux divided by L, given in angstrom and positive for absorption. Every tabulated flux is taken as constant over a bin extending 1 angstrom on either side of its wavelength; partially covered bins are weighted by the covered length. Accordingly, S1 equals 4.0 angstrom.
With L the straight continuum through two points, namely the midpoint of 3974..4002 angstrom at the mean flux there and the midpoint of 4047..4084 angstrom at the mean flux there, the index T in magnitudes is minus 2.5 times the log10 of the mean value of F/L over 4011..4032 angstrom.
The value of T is -0.06 mag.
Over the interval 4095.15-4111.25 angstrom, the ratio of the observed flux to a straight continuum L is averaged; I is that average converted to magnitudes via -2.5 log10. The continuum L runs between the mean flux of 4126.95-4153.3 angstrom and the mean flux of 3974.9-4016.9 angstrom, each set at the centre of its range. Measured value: 0.161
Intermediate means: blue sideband 3.98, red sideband 4.1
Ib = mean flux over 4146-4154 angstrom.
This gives 4.1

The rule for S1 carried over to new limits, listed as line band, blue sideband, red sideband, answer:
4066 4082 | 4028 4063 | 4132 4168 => 0.6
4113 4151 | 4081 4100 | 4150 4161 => -1.5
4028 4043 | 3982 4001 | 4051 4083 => -1.1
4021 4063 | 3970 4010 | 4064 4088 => -3.1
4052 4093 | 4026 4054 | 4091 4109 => -2.4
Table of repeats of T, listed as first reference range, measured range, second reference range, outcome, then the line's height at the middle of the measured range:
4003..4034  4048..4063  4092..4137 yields -0.04 mag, 4.04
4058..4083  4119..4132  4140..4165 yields 0.03 mag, 4.09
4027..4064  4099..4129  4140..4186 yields 0.06 mag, 4.1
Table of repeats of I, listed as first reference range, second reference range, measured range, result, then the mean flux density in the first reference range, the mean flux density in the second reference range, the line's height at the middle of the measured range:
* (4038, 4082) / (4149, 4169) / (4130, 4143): -0.040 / 4.09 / 4.05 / 4.06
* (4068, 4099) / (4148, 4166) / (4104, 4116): 0.091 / 3.77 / 4.11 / 3.89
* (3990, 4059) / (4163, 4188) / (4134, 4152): -0.066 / 4.21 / 3.95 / 4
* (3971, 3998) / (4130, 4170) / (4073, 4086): 0.029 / 3.72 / 4.11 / 3.95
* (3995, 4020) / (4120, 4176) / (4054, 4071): 0.021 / 4.19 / 4.05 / 4.13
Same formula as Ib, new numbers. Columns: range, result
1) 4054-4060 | 4.21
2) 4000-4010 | 4.11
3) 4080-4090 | 3.96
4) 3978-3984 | 3.84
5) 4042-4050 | 3.85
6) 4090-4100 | 3.29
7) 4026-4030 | 4.01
